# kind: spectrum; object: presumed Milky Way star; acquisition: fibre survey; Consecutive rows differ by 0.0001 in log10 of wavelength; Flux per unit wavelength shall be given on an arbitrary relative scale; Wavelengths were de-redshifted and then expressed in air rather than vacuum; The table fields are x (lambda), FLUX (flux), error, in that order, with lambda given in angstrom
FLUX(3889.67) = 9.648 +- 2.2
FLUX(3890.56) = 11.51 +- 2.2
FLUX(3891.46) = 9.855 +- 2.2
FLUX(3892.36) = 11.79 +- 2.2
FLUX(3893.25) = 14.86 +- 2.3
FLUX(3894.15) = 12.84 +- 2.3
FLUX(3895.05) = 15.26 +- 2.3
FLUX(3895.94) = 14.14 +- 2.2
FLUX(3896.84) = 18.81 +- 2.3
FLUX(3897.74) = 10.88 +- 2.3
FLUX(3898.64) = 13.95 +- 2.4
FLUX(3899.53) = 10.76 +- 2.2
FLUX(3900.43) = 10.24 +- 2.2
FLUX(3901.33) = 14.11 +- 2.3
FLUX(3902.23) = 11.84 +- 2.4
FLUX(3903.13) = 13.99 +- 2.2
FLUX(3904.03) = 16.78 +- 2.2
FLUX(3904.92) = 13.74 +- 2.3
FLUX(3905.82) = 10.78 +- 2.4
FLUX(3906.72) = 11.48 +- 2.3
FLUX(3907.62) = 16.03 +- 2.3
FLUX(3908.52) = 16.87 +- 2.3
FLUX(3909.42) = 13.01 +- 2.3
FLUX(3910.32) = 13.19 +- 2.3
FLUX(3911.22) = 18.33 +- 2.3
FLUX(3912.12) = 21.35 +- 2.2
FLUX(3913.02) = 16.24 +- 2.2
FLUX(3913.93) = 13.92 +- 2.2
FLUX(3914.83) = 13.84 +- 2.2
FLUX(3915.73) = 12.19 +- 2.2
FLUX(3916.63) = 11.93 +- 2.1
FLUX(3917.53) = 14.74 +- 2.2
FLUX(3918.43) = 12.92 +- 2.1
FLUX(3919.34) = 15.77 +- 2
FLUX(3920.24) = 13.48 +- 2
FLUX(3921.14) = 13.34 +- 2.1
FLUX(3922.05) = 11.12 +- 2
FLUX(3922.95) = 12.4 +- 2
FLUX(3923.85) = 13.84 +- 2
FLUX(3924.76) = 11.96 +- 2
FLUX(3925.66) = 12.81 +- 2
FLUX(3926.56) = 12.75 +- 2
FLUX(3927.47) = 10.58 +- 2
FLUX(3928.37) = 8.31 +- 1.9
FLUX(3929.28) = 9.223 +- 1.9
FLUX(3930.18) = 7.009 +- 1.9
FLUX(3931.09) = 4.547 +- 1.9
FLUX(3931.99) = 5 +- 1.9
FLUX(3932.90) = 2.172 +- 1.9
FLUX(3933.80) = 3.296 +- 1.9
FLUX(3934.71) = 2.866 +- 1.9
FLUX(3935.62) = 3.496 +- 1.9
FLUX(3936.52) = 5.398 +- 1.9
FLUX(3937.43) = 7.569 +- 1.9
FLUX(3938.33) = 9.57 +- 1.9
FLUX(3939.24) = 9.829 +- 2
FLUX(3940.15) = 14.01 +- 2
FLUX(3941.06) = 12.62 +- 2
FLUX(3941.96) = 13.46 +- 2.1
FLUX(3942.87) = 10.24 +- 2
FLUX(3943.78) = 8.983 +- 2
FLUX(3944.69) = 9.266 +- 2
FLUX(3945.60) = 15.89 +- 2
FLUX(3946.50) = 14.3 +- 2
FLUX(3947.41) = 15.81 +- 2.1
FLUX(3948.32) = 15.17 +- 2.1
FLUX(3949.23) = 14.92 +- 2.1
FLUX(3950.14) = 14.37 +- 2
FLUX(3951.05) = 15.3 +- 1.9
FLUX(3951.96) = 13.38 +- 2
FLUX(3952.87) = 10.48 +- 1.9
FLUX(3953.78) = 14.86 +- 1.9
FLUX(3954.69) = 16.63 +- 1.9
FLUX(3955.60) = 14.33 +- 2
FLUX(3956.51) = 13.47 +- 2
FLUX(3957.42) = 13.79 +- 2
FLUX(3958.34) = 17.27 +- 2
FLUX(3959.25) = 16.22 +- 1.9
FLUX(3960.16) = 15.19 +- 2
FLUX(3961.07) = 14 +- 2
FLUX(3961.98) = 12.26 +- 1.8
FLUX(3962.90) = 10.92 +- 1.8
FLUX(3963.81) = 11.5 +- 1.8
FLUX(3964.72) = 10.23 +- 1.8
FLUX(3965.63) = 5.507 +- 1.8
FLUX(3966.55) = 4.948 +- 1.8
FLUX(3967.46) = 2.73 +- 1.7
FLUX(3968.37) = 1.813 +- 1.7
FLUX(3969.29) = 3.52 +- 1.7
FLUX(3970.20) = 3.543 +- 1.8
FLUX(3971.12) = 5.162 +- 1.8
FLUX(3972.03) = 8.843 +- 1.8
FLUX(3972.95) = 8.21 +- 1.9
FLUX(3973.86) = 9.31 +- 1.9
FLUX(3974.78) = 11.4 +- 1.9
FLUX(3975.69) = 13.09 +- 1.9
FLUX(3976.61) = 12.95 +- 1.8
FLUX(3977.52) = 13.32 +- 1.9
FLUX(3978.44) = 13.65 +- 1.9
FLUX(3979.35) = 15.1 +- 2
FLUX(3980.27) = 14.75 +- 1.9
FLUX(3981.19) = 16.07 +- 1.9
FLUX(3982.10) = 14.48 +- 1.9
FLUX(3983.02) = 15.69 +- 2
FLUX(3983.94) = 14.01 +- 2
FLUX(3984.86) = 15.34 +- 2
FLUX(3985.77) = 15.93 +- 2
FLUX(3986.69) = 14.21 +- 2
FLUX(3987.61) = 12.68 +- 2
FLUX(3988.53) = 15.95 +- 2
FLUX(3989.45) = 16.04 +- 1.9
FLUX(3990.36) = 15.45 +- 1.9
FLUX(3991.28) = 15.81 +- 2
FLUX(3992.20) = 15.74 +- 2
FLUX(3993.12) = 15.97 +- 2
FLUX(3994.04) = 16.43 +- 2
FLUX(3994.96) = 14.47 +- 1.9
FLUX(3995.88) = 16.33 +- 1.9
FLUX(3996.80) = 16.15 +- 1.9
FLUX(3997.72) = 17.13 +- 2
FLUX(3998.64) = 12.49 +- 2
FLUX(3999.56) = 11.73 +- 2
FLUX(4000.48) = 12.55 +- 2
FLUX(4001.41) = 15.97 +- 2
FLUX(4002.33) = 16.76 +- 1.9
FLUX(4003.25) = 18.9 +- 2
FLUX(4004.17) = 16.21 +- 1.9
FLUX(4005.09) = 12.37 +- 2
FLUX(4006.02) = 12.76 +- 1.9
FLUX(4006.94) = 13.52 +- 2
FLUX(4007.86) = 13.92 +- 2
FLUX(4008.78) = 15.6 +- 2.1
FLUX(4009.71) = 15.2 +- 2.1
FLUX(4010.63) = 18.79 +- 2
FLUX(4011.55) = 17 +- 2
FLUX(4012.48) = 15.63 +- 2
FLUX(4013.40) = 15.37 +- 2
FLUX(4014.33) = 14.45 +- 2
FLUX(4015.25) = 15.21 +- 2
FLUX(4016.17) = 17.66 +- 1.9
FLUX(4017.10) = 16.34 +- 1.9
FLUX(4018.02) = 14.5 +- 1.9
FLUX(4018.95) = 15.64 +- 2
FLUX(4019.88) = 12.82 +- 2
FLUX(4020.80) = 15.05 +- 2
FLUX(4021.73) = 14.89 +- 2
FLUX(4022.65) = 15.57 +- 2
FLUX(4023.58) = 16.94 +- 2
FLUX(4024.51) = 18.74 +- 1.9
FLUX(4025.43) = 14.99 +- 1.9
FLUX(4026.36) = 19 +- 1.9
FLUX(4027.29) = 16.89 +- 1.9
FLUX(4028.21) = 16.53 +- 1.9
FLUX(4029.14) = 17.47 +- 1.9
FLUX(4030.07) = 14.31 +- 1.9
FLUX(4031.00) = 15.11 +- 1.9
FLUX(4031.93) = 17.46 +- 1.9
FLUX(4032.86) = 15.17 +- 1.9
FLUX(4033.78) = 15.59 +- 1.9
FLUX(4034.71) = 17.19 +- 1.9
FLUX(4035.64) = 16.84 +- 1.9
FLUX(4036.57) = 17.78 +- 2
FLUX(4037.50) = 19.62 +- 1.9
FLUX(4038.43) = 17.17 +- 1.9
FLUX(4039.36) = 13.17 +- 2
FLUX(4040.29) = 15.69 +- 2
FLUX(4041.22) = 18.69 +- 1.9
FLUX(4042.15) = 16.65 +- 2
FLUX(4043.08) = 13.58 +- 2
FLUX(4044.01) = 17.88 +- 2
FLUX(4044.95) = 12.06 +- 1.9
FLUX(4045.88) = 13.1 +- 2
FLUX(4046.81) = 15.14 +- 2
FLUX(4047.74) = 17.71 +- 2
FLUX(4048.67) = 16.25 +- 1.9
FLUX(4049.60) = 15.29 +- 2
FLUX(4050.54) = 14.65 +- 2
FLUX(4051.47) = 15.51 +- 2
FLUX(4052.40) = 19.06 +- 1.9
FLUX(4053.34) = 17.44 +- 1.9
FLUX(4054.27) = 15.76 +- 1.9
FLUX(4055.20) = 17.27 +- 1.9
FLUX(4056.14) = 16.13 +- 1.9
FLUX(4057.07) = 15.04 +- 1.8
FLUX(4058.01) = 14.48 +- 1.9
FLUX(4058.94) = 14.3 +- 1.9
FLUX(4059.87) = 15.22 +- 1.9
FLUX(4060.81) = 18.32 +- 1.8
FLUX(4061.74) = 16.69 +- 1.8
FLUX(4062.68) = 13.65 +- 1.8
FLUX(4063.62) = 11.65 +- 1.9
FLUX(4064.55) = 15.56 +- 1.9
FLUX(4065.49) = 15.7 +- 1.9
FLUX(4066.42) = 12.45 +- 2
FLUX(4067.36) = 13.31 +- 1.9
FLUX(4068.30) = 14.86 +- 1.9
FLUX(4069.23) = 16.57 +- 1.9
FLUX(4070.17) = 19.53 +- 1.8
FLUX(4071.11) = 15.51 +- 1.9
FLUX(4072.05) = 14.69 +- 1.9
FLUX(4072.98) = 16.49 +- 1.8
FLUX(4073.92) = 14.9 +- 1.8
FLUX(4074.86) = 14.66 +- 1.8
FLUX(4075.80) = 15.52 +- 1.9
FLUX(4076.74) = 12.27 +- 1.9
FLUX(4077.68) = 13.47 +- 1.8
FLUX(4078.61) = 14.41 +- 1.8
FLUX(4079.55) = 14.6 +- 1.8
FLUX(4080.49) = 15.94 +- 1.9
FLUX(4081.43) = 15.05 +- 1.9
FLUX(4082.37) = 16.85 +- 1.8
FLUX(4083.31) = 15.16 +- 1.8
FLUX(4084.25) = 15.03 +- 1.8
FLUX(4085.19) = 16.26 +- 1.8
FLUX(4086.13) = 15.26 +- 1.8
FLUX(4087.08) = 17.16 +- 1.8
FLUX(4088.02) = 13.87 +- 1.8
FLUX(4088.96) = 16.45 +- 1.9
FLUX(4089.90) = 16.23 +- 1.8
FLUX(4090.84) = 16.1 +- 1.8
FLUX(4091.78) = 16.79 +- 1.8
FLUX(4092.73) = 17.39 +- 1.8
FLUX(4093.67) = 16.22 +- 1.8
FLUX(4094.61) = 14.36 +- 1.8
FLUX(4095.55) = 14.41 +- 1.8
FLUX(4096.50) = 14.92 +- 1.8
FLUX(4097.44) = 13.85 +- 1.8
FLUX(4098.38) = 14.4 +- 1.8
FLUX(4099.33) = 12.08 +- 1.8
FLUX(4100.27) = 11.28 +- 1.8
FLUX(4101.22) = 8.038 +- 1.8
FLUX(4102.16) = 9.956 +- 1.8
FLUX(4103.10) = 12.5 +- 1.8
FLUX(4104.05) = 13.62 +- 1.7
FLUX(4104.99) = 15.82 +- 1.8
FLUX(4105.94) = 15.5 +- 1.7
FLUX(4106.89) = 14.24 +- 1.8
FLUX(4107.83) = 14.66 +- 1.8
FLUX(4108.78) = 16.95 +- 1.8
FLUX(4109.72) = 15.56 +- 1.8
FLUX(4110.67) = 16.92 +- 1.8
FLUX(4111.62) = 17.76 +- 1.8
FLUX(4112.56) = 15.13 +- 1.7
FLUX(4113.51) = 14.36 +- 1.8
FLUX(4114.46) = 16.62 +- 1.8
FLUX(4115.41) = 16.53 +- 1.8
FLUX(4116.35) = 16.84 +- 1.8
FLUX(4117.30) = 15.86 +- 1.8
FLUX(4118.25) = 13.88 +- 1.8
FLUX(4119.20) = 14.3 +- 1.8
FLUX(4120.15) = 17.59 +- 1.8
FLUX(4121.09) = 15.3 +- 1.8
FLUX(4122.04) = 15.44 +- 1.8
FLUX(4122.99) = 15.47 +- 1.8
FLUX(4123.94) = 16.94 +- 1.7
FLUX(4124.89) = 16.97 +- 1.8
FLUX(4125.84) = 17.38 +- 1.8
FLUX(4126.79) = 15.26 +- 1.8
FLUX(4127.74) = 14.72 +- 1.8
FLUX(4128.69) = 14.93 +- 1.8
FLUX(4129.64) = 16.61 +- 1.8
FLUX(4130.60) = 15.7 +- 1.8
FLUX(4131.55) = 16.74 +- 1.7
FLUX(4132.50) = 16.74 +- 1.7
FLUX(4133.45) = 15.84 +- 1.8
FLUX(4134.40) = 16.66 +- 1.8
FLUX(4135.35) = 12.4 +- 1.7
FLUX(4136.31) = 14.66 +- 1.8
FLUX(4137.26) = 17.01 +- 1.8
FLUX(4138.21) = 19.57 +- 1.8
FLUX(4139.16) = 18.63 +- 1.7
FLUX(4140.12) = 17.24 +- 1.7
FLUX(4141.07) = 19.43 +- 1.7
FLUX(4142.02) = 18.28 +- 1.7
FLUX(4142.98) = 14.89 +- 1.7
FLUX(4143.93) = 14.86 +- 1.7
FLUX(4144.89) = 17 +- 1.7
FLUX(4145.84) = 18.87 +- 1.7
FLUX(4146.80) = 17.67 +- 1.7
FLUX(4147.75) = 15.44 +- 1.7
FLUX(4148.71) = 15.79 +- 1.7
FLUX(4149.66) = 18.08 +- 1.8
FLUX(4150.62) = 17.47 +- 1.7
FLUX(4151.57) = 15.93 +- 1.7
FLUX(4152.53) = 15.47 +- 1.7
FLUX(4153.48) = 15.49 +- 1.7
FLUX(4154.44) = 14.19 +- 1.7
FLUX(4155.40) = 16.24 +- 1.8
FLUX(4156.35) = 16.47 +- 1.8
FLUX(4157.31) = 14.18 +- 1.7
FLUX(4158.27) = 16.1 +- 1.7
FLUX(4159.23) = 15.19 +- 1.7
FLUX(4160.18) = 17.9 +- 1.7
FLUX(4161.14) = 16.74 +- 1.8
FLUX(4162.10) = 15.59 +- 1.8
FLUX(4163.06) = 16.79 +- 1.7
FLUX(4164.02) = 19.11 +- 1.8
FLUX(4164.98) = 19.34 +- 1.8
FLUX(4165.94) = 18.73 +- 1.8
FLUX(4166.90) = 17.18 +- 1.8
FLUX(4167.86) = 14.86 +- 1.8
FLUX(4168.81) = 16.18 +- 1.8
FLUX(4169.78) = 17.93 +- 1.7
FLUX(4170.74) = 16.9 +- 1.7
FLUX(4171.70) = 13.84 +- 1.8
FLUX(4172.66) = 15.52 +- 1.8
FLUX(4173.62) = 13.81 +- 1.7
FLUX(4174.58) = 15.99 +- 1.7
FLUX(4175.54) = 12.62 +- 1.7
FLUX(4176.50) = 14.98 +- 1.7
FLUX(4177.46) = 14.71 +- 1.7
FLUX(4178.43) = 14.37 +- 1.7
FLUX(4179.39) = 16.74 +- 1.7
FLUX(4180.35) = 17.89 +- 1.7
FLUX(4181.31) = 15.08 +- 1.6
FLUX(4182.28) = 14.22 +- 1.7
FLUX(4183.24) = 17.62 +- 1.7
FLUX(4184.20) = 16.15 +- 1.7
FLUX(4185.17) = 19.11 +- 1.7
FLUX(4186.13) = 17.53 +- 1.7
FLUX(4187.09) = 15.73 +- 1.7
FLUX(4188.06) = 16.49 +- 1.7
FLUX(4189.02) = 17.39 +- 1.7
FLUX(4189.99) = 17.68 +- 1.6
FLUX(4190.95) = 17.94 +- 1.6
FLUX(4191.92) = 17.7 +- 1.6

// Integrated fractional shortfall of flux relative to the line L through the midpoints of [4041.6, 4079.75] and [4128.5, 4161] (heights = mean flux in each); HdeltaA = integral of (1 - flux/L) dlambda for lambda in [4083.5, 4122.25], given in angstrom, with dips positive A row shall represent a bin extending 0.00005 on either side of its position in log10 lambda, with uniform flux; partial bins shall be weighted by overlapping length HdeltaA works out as 2.1 angstrom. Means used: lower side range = 15.3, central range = 15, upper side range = 16.4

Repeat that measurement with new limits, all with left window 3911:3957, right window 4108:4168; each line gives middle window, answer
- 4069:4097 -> -0.8 angstrom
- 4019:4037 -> -3.0 angstrom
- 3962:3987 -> 4.1 angstrom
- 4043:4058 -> -1.4 angstrom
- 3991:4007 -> -2.3 angstrom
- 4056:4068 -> -0.1 angstrom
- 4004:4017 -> -1.7 angstrom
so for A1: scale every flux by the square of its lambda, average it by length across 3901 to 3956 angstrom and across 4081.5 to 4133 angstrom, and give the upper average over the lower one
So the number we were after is 1.38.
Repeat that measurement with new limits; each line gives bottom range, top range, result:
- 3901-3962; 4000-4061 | 1.35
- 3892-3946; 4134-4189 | 1.56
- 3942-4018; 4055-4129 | 1.19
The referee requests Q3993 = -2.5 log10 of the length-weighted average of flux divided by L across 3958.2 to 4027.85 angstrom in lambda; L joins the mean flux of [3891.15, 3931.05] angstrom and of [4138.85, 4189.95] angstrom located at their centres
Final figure 0.04 mag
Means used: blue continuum 13.2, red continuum 16.4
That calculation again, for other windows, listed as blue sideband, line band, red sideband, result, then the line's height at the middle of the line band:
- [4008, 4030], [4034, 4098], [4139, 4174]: 0.04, 16.2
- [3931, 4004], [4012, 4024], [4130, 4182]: -0.16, 13.2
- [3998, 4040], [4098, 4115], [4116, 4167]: 0.15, 16.2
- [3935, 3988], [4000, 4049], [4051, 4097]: -0.15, 13.8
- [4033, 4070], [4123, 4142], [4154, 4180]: -0.04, 15.9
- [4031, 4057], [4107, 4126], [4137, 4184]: 0.02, 16.3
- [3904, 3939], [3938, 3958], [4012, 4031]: -0.06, 12.5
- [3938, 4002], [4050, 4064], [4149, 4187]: -0.10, 14.3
